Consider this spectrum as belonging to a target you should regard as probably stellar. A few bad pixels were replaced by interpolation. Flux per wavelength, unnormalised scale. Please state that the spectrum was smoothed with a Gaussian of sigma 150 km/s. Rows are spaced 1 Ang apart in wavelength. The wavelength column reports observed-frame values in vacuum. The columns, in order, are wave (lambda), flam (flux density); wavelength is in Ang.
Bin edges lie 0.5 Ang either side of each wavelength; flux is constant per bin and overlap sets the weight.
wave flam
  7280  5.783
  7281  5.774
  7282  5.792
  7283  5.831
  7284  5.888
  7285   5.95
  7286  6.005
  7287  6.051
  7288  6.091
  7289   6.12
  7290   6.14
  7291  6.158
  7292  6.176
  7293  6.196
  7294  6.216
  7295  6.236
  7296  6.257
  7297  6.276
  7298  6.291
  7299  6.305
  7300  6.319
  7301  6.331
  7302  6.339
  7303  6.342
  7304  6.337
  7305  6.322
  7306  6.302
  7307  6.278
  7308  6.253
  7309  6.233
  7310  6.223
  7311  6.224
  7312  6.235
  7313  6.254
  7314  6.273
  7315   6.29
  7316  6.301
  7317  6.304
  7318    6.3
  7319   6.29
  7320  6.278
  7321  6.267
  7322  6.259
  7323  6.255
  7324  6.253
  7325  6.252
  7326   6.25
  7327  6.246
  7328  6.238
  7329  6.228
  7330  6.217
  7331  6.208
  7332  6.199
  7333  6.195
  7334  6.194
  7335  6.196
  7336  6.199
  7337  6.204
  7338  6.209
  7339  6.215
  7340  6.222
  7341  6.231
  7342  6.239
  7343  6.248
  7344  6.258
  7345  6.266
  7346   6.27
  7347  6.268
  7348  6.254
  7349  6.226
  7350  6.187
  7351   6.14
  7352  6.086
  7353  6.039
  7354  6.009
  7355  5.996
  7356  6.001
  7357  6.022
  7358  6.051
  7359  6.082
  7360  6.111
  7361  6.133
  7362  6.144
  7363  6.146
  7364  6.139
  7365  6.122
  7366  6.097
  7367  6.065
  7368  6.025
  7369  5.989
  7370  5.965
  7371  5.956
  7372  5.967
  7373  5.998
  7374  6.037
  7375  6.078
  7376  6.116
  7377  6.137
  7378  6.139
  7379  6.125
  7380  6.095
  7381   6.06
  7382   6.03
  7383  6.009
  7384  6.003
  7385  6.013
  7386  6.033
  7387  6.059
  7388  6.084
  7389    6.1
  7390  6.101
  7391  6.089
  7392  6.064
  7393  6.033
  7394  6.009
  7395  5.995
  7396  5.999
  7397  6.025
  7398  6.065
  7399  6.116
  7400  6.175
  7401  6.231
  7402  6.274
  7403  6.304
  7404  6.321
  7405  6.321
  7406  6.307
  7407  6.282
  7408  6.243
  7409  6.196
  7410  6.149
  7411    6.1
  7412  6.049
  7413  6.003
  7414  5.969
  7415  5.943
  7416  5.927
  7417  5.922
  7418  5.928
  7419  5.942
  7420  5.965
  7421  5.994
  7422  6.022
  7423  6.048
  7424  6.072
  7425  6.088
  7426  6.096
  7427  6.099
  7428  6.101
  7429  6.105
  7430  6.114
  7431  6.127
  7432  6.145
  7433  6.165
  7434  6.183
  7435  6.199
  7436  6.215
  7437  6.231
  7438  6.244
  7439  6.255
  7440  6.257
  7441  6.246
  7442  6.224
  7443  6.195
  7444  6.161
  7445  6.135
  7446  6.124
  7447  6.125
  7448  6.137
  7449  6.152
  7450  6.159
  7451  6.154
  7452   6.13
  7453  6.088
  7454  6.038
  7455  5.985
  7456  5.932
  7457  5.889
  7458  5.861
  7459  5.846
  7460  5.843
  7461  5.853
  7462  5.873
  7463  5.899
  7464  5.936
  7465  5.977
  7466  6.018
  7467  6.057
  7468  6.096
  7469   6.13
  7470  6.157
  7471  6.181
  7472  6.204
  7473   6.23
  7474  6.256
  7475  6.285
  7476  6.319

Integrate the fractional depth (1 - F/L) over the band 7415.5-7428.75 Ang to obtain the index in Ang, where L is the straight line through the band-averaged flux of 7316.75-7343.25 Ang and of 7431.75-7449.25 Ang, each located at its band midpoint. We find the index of 0.4 Ang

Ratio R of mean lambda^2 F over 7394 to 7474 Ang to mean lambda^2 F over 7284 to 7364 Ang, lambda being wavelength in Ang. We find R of 1.0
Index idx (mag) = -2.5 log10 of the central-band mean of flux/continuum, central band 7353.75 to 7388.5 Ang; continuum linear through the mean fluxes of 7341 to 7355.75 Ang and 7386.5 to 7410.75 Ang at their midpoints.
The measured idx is 0.019 mag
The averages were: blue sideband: 6.18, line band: 6.06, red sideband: 6.15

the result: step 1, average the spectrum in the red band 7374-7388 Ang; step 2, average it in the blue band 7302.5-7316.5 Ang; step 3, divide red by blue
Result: 0.97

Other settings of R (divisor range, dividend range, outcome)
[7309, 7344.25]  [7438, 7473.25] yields 1.01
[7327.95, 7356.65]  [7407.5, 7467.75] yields 1.01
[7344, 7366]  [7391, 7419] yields 1.01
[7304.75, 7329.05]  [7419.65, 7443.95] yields 1.01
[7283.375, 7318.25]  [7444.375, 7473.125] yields 1.01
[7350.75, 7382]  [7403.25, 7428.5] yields 1.02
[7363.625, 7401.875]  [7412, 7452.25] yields 1.02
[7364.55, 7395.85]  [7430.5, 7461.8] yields 1.03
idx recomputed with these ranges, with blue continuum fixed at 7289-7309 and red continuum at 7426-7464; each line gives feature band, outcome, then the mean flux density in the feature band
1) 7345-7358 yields 0.01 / 6.13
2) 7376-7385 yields 0.02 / 6.07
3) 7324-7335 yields 0.00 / 6.22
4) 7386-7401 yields 0.01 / 6.07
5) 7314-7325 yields -0.01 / 6.28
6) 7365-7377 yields 0.03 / 6.04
